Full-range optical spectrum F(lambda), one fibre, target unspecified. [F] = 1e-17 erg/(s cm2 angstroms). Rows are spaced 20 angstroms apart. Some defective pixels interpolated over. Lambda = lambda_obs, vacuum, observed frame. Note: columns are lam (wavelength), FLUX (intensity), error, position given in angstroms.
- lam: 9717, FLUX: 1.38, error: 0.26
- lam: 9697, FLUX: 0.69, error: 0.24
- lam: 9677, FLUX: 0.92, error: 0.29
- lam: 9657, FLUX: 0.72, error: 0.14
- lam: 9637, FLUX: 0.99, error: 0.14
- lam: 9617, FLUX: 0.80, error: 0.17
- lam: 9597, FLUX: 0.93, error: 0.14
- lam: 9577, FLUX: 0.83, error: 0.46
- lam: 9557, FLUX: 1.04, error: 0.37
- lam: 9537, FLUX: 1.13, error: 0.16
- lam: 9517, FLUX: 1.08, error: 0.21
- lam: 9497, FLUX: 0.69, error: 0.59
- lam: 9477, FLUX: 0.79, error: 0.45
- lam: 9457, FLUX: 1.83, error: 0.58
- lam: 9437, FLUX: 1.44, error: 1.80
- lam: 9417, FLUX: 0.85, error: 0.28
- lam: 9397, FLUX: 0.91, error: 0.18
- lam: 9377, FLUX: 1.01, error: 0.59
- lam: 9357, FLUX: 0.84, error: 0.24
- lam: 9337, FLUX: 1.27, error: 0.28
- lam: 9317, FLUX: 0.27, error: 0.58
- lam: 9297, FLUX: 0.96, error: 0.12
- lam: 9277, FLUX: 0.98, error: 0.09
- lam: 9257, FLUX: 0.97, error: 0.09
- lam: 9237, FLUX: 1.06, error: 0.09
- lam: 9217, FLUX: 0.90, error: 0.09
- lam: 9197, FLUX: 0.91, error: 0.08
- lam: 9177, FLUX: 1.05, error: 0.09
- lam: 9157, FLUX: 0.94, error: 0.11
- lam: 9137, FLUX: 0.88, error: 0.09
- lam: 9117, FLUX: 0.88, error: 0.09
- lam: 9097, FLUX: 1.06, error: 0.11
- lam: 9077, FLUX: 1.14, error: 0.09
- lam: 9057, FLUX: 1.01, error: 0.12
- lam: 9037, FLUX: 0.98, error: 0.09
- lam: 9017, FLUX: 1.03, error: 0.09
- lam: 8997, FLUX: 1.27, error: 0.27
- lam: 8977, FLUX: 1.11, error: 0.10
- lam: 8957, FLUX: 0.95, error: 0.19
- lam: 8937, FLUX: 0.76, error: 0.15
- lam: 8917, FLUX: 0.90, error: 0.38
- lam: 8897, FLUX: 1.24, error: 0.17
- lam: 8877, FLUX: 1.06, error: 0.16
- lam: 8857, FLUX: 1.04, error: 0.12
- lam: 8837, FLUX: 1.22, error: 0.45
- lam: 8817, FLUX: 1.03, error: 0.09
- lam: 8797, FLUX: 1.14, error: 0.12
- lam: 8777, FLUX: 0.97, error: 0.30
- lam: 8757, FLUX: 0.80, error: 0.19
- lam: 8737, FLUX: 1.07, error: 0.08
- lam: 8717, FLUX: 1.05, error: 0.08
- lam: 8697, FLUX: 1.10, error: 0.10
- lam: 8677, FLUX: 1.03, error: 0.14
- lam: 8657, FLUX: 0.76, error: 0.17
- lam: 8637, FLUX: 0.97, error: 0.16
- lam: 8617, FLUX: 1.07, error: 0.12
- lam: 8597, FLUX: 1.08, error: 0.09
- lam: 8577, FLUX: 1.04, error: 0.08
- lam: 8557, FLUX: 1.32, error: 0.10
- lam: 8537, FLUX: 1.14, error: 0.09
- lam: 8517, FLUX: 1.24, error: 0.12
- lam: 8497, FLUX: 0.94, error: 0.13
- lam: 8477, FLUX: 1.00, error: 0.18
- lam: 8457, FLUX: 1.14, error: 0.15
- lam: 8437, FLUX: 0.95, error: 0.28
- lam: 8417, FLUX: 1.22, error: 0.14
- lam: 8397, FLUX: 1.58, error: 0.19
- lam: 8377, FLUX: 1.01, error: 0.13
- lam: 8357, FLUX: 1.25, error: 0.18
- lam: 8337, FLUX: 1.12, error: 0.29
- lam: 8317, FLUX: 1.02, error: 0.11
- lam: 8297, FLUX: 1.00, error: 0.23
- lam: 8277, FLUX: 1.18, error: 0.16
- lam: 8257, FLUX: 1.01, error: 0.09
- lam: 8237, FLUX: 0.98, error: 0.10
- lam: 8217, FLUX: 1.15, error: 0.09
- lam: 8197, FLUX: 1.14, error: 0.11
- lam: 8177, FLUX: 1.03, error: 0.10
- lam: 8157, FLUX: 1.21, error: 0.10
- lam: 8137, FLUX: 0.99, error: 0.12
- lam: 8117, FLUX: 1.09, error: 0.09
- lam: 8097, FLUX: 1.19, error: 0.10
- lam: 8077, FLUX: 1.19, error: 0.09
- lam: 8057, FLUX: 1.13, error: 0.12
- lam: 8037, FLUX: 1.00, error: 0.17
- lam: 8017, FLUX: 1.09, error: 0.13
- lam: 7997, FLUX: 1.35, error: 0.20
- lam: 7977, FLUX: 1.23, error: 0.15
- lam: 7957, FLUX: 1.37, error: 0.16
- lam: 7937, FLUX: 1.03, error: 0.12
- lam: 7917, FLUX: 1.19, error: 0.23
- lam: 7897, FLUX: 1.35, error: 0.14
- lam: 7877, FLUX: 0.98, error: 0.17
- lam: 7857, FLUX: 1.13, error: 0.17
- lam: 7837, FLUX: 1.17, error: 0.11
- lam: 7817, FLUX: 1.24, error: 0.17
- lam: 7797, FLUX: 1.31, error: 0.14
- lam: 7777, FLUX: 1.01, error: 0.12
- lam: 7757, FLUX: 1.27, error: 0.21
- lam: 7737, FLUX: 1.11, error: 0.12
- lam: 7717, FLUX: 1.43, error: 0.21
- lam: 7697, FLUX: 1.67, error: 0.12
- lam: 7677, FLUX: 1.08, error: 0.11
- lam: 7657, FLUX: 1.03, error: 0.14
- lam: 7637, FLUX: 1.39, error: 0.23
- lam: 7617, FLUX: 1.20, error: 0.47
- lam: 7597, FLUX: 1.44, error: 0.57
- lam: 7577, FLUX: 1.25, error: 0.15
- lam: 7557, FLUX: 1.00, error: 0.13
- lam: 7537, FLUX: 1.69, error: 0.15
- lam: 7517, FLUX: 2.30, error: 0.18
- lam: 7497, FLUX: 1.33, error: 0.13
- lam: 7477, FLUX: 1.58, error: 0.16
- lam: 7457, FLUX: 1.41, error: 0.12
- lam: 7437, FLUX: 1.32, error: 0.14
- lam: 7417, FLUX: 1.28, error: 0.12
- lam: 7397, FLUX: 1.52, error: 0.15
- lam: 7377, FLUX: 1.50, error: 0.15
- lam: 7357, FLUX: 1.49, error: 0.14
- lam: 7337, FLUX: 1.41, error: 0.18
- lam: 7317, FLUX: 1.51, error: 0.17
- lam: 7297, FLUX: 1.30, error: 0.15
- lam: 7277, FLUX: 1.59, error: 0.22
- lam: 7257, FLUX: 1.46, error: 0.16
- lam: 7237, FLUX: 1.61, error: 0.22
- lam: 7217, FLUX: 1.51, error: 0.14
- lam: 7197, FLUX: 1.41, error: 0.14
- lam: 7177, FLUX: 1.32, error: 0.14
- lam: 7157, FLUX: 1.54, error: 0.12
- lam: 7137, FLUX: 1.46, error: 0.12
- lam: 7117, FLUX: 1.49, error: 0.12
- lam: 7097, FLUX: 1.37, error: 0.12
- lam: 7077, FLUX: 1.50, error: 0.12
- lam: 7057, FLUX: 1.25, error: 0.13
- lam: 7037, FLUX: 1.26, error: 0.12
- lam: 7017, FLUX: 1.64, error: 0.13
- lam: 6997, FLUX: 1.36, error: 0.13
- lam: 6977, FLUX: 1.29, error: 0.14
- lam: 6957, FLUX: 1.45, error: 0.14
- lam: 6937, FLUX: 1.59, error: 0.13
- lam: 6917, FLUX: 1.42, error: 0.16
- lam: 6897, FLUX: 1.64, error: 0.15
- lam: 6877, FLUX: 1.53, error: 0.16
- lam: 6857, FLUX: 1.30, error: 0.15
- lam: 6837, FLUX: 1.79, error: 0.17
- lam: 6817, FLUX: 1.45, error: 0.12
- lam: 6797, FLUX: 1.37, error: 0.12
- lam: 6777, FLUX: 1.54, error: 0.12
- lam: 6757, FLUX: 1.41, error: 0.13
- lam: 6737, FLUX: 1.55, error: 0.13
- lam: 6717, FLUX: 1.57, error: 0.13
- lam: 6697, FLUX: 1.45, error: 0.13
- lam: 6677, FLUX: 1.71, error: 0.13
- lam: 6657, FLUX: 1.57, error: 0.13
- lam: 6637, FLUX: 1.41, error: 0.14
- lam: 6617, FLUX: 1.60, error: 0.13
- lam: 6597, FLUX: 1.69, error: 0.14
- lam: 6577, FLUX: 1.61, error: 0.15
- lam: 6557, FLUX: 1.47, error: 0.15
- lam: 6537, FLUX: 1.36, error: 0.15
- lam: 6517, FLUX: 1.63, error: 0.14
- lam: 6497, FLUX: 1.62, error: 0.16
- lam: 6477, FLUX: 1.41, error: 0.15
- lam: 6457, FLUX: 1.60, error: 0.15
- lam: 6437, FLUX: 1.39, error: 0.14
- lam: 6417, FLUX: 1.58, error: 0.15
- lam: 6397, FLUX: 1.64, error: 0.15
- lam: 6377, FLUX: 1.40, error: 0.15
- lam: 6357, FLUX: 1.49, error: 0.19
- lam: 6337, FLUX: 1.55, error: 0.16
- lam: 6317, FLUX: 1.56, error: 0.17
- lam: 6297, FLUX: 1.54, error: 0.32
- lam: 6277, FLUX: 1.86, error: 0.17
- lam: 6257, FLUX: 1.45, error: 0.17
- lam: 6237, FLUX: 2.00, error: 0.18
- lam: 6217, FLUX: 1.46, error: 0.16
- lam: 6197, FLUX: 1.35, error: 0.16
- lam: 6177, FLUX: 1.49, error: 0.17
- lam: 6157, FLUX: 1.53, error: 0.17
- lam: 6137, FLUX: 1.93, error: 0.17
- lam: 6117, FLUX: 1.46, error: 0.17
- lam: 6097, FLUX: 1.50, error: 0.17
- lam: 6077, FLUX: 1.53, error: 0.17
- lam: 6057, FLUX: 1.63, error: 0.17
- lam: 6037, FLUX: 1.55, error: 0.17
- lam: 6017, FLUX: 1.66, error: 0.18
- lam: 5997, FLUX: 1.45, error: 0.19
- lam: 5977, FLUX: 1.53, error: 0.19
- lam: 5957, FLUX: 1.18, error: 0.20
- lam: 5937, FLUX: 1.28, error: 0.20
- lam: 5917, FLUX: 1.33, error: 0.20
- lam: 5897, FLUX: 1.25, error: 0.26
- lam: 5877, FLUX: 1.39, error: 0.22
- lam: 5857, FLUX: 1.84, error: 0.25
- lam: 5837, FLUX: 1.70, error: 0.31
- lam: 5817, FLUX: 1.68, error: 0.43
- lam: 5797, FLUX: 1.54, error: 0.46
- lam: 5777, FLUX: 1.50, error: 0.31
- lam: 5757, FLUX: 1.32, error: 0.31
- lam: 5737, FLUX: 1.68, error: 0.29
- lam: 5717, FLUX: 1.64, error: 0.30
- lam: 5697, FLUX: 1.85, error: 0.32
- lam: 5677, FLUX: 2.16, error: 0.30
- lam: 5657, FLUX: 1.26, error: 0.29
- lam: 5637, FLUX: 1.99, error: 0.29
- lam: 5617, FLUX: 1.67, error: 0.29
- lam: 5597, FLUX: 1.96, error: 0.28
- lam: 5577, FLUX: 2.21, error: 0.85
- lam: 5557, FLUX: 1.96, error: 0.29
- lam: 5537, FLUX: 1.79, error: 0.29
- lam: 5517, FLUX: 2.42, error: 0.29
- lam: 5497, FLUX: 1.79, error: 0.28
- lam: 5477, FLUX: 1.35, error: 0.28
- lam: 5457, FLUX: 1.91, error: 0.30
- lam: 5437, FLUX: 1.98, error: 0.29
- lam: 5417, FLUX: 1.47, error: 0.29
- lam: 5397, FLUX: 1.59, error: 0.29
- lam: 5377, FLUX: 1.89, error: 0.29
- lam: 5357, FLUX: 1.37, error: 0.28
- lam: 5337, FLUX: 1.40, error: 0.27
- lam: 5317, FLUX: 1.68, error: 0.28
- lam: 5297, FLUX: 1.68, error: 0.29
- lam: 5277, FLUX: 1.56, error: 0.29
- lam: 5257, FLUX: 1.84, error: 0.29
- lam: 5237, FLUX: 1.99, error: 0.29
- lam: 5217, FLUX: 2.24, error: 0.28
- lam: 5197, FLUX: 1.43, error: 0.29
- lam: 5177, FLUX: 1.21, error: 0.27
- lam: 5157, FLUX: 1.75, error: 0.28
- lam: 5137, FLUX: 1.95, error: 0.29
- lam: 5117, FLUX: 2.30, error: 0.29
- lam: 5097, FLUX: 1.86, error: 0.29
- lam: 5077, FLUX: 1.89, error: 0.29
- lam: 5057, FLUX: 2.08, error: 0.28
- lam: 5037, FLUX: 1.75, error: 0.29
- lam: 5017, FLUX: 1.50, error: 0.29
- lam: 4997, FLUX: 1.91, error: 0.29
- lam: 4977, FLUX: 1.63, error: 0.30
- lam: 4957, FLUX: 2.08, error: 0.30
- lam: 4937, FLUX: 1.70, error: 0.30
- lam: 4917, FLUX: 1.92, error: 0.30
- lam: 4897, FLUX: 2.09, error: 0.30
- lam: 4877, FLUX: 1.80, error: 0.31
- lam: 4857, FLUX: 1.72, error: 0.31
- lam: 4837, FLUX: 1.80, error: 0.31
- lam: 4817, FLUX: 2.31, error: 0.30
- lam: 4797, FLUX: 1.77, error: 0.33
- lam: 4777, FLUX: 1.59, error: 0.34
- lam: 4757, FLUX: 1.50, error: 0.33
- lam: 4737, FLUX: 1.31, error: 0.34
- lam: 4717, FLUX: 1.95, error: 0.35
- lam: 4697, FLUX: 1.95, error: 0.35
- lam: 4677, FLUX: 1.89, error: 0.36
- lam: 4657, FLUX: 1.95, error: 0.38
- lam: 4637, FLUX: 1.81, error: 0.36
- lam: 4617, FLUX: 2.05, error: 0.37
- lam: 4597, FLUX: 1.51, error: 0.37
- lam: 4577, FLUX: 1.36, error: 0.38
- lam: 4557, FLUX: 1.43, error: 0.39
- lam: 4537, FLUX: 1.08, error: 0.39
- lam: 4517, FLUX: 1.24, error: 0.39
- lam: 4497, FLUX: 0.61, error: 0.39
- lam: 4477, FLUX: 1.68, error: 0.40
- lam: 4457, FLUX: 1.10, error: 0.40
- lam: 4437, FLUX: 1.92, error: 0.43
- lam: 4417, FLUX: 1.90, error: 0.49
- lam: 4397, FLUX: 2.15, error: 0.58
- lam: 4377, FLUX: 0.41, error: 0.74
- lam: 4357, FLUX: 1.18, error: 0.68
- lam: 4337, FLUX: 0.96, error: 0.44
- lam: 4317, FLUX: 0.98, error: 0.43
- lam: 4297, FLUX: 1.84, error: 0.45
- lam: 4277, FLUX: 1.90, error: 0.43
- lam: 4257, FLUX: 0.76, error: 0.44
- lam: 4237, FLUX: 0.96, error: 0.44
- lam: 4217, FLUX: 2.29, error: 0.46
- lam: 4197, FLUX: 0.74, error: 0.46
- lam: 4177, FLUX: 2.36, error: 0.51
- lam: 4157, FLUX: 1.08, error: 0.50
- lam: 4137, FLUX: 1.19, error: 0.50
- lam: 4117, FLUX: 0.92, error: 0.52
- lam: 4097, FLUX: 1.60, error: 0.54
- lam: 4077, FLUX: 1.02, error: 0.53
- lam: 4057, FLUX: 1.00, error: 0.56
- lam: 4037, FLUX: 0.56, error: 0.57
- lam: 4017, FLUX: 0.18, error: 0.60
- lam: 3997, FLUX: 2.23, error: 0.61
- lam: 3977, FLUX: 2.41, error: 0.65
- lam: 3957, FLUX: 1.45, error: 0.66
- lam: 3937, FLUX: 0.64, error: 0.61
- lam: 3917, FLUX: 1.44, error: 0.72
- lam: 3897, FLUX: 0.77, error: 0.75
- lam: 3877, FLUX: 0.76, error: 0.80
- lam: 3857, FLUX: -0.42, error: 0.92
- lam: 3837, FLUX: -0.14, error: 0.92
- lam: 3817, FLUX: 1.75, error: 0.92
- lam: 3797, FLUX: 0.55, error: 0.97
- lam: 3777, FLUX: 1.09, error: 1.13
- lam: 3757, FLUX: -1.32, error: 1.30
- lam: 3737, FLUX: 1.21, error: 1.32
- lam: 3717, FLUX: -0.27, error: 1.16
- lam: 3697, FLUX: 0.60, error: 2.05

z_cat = 0.15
